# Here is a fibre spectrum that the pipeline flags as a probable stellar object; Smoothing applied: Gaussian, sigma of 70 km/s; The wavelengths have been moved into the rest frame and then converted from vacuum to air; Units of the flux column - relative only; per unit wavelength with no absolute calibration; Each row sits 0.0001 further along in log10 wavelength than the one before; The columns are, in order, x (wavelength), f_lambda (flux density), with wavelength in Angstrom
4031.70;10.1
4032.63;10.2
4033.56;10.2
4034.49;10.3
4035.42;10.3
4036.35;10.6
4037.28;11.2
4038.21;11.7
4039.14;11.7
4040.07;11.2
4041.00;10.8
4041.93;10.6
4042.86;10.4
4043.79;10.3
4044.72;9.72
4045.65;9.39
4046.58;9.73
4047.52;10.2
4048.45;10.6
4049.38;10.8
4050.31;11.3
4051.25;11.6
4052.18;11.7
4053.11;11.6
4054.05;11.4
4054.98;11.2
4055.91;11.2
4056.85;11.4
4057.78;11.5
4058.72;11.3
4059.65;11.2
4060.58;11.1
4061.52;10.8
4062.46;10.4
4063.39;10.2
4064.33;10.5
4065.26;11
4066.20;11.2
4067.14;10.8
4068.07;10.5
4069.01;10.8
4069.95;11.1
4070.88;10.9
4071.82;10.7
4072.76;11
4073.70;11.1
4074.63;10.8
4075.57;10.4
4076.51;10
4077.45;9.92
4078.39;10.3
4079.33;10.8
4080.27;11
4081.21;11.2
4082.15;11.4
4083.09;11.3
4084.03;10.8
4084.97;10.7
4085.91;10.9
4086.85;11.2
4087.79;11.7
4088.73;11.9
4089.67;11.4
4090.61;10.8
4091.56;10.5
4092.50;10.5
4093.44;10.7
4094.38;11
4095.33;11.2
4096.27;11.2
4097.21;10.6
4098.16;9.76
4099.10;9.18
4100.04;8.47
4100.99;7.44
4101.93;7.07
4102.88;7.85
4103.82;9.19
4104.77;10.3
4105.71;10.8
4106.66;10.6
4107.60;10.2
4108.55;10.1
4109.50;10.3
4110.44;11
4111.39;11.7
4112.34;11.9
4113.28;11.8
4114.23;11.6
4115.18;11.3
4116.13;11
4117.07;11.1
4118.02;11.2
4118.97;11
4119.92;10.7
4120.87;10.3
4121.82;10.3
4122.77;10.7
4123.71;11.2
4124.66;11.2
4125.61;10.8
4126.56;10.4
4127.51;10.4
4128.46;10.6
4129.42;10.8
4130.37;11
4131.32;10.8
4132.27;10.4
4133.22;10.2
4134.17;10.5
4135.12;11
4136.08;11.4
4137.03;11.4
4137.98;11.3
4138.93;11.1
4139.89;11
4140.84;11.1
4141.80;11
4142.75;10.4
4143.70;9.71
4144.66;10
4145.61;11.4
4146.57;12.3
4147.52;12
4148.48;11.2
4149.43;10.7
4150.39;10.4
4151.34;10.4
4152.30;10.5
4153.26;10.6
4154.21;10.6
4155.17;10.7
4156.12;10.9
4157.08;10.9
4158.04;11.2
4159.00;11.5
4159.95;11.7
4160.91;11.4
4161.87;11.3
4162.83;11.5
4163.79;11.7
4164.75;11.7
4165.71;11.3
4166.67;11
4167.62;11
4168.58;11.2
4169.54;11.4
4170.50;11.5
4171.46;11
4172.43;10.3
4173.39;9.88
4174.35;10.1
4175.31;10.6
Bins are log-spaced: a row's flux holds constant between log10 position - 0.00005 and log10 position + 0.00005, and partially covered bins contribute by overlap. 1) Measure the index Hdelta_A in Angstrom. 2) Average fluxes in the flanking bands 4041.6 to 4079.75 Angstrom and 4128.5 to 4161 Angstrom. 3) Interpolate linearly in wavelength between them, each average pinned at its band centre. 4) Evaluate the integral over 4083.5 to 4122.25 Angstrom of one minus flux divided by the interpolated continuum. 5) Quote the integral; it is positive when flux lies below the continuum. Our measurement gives 1.2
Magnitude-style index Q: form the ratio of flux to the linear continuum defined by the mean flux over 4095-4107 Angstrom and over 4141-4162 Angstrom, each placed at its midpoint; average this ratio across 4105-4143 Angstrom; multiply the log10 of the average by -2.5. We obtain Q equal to -0.078 mag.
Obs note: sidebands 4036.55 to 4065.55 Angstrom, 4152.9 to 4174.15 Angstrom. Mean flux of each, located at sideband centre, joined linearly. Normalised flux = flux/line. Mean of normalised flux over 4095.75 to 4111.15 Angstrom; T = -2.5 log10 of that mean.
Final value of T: 0.14 mag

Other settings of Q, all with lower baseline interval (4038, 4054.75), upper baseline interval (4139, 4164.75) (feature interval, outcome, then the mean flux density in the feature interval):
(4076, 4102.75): 0.048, 10.4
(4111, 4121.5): -0.026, 11.2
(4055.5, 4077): -0.001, 10.9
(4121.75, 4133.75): 0.028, 10.7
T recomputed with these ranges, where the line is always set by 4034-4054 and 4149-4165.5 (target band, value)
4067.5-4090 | -0.01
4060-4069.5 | 0.01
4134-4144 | 0.01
